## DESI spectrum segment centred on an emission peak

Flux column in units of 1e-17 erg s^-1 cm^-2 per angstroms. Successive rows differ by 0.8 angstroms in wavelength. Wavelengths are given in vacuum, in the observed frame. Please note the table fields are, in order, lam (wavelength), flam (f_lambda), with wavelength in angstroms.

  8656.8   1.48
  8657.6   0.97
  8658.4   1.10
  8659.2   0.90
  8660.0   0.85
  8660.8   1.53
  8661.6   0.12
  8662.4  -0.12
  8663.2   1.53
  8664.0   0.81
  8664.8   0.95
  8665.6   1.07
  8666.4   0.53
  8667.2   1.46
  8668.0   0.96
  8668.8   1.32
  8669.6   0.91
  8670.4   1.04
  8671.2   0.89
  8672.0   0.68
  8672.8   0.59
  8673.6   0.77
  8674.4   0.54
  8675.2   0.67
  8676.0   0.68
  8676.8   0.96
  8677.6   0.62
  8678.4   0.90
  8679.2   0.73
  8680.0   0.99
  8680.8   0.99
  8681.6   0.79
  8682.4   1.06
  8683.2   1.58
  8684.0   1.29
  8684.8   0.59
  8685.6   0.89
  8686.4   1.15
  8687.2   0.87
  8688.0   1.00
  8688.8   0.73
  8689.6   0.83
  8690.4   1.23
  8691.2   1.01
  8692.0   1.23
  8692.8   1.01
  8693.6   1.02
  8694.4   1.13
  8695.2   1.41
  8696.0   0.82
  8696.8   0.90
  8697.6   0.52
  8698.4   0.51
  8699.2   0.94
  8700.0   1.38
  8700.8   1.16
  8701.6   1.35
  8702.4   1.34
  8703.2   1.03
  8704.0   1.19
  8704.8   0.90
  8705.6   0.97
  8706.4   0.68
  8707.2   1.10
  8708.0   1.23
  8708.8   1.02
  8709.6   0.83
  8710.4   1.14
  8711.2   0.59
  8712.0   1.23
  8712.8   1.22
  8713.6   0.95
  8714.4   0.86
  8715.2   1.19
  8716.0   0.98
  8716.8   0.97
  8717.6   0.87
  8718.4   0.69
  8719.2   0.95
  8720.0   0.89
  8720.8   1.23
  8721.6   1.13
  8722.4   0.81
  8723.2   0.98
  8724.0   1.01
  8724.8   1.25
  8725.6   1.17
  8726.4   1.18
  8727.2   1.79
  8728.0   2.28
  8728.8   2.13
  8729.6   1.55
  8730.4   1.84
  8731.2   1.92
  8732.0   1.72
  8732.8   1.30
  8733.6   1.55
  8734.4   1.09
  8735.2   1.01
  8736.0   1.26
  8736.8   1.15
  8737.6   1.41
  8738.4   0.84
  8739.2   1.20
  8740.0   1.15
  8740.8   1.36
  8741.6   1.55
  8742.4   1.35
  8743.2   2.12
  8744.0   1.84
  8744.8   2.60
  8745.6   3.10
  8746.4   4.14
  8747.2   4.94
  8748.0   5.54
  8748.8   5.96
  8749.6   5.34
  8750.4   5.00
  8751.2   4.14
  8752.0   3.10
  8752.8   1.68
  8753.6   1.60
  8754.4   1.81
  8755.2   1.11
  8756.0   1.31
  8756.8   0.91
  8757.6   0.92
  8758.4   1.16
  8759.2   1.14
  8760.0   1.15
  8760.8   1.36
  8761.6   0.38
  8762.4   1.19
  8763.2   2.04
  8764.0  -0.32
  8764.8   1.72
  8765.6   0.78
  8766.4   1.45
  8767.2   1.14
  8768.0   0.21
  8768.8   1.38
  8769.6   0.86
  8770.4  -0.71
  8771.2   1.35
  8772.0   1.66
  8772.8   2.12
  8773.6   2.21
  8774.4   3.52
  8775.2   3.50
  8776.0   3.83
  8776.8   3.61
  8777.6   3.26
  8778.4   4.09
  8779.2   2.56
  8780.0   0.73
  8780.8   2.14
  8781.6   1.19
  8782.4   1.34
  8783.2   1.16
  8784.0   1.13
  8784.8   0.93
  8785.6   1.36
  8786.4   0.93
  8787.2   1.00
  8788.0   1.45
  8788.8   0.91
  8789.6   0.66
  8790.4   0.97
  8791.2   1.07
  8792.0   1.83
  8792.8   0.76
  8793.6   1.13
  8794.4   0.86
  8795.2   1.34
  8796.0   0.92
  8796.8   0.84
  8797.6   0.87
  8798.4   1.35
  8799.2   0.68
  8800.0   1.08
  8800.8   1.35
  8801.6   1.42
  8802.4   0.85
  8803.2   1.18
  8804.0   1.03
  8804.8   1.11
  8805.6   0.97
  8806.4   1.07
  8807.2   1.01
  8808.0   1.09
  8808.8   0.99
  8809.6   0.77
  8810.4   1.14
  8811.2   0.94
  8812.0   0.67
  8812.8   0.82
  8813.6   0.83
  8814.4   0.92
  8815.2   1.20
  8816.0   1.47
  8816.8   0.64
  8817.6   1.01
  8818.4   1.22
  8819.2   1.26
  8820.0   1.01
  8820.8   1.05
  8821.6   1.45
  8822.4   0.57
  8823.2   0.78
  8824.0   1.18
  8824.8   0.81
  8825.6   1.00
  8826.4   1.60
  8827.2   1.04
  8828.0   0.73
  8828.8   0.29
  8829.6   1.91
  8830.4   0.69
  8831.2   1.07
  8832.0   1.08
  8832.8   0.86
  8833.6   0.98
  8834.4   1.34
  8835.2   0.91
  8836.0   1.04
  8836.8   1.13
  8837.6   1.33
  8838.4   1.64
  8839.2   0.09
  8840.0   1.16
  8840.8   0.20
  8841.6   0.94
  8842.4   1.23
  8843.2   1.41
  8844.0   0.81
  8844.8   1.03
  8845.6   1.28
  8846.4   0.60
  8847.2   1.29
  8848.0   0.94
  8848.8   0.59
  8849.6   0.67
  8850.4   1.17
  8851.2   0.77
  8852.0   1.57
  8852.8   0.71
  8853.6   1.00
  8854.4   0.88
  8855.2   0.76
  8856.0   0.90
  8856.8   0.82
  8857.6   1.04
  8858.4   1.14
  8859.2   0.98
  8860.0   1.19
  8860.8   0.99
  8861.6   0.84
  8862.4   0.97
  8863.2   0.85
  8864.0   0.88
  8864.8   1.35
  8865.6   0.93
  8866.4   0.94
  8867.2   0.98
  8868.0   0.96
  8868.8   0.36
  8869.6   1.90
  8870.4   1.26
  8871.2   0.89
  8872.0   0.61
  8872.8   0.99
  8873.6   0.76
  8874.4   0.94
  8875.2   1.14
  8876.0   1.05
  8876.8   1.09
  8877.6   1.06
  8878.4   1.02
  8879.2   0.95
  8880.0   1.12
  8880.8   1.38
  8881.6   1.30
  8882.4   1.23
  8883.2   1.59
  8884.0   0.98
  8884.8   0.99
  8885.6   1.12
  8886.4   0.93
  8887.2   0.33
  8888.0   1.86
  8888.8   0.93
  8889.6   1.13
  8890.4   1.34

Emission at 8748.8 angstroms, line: H-alpha 6563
